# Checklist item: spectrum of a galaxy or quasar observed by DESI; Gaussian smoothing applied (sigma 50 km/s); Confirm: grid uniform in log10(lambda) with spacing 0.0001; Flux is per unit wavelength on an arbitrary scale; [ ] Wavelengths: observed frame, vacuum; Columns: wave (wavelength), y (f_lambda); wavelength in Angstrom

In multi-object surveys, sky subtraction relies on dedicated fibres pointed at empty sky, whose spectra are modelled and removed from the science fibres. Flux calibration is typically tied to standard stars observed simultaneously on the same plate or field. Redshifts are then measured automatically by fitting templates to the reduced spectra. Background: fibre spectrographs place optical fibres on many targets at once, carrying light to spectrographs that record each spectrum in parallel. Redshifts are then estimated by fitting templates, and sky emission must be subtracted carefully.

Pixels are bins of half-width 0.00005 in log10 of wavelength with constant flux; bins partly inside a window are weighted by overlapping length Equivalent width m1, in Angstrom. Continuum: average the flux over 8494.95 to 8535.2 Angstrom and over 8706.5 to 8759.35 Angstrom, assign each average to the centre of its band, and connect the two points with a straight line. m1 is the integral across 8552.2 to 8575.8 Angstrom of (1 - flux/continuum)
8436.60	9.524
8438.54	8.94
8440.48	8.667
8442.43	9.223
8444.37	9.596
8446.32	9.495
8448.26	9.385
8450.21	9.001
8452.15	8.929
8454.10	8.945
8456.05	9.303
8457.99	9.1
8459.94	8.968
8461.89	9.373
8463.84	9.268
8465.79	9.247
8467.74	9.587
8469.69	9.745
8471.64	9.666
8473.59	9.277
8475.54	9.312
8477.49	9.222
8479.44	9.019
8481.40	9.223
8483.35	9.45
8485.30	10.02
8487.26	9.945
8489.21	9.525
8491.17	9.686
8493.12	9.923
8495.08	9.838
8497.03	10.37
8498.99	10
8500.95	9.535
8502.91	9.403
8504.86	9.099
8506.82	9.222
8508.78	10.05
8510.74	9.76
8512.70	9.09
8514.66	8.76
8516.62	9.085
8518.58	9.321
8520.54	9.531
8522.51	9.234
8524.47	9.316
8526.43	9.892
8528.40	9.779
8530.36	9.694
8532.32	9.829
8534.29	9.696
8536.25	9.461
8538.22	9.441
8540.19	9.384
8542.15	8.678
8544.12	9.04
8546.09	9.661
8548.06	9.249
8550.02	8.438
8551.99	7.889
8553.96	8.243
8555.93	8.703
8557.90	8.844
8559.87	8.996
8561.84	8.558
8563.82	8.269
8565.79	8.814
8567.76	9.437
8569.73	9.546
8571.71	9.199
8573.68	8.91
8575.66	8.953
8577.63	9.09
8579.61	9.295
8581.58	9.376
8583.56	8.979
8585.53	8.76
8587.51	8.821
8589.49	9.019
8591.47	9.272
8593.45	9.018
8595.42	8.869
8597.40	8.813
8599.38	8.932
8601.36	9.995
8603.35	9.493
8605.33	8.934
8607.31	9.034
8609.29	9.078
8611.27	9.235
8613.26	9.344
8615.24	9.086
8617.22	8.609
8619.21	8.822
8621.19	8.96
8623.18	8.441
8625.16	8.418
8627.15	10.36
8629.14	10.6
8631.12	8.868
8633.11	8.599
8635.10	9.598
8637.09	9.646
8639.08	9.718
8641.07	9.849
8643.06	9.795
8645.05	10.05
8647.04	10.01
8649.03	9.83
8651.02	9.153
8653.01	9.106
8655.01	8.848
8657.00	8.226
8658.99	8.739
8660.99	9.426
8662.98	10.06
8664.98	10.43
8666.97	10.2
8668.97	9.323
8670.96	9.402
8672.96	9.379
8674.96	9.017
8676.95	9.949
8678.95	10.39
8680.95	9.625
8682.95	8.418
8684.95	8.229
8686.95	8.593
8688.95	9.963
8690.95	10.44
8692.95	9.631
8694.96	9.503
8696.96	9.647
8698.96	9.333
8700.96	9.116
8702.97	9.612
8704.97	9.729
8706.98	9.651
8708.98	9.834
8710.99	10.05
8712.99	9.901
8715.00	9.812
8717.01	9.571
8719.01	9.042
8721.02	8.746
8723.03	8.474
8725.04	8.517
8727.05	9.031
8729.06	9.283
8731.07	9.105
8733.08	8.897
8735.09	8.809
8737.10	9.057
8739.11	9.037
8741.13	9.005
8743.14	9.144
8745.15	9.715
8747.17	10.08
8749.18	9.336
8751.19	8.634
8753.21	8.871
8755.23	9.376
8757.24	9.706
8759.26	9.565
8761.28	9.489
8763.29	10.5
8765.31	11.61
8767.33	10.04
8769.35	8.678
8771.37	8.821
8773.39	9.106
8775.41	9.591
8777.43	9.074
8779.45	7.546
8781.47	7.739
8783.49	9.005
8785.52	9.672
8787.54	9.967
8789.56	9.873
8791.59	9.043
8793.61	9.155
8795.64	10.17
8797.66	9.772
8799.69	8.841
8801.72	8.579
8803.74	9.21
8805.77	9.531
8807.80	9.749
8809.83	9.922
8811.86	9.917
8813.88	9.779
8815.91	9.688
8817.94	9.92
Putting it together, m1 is 1.59 Angstrom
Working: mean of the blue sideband 9.54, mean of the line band 8.83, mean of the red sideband 9.26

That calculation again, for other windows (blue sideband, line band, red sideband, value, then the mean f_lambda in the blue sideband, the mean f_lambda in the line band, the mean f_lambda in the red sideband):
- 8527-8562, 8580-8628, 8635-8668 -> 1.52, 9.11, 9.07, 9.57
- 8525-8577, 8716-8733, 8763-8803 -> 0.54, 9.1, 8.97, 9.32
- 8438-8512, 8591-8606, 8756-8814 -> 0.42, 9.43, 9.17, 9.43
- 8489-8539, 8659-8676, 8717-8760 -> -0.62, 9.56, 9.6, 9.12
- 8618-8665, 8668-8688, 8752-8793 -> 0.29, 9.37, 9.24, 9.36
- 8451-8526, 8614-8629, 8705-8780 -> 0.52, 9.43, 9.06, 9.33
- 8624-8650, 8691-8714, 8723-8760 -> -0.83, 9.63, 9.67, 9.15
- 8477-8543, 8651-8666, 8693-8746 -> 0.17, 9.52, 9.26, 9.3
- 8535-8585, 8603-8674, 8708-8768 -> -1.41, 8.98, 9.35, 9.4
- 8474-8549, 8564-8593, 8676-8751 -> 1.12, 9.49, 9.08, 9.35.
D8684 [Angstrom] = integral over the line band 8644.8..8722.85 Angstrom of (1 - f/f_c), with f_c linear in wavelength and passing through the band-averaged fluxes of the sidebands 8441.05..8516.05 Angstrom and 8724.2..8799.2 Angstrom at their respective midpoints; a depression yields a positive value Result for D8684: -1.1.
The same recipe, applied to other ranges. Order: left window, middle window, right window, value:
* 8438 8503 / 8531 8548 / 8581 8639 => -0.2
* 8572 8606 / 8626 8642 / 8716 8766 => -0.9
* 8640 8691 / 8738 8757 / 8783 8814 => 0.5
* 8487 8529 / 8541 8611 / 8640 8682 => 4.2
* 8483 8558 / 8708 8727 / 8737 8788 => 0.0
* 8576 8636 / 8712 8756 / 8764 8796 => 0.5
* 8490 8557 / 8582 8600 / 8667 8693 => 0.8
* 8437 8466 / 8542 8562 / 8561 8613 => 0.7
